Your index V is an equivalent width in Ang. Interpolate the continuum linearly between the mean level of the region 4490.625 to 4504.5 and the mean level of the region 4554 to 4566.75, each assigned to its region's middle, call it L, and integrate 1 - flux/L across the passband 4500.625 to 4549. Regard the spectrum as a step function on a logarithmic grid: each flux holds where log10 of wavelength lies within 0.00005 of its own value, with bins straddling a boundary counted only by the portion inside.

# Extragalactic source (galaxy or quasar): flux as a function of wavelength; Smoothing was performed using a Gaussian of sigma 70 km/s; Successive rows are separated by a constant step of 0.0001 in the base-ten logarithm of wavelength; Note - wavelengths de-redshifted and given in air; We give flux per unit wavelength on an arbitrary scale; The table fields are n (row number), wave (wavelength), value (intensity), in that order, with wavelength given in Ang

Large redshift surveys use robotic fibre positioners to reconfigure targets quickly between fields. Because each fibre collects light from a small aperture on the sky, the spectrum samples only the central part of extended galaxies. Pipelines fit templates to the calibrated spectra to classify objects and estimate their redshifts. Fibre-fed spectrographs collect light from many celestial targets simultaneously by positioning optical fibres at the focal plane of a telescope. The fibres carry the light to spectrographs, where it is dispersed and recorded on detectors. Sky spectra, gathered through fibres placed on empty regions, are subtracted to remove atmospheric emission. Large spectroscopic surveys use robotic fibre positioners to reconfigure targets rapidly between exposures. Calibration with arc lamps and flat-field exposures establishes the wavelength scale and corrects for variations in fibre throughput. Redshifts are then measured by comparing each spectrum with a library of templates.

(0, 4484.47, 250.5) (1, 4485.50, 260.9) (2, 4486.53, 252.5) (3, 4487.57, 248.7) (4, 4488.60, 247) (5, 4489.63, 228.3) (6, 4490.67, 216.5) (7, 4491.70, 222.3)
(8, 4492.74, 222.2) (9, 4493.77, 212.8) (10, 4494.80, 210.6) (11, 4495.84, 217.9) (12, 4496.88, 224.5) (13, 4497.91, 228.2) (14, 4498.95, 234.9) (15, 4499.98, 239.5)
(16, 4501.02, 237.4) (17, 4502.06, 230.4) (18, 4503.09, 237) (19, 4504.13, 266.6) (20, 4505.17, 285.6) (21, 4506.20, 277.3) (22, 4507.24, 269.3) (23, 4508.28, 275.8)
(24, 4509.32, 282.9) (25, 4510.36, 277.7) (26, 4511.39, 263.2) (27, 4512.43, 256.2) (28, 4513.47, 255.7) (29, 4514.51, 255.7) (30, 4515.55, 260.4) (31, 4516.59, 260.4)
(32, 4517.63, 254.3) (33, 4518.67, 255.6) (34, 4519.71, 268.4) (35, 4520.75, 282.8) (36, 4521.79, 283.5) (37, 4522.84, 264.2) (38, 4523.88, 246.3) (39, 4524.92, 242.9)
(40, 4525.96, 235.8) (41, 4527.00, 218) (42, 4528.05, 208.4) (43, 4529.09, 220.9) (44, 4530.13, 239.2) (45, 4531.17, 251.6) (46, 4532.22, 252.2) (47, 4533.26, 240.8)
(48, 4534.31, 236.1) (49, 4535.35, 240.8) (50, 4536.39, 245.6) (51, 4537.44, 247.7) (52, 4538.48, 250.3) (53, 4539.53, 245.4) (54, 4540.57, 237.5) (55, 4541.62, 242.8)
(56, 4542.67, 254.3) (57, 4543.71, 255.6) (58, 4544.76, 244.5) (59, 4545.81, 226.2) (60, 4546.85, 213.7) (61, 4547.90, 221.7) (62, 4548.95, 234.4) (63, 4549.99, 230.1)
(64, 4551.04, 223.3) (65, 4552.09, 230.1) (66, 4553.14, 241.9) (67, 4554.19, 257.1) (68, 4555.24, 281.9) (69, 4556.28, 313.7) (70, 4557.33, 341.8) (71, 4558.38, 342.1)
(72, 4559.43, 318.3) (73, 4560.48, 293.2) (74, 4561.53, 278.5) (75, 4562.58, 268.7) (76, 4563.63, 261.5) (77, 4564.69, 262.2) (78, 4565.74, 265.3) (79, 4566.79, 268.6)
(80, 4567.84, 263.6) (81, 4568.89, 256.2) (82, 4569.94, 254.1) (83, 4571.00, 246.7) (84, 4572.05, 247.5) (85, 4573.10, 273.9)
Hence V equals 0.8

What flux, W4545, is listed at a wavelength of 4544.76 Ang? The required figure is 244.5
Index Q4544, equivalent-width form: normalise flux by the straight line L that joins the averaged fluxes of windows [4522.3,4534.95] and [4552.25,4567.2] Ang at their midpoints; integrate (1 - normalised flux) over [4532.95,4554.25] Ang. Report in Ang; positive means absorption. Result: 1.7 Ang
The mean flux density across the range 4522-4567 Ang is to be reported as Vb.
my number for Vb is 253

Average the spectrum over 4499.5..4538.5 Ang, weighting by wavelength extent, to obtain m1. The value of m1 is 253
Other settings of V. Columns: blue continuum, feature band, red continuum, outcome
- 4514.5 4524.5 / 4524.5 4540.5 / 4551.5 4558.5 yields 1.91 Ang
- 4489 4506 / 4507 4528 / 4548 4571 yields -1.25 Ang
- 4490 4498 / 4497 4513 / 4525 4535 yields -2.35 Ang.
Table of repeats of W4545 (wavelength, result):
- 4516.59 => 260.4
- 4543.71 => 255.6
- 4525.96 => 235.8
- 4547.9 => 221.7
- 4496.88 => 224.5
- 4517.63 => 254.3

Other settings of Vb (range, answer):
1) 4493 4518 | 250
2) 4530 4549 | 241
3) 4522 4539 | 241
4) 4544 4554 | 231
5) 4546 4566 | 267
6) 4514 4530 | 250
